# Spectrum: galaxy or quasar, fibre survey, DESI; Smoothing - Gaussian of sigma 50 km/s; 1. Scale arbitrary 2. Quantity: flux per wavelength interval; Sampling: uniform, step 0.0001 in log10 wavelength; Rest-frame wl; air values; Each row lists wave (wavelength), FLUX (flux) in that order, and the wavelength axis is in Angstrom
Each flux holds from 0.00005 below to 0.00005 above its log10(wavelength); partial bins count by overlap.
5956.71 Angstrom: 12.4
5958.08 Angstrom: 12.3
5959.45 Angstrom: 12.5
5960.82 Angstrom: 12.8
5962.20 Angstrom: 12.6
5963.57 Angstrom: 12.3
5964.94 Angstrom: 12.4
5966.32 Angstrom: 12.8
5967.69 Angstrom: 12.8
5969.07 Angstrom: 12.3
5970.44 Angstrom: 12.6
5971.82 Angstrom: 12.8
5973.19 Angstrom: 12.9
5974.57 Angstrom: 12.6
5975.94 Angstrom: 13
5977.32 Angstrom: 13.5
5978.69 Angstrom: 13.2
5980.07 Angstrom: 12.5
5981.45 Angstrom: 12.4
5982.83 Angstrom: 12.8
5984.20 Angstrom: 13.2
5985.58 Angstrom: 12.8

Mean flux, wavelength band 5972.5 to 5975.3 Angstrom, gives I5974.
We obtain 12.8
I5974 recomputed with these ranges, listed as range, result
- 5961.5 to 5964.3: 12.4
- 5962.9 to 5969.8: 12.5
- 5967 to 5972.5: 12.6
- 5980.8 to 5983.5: 12.6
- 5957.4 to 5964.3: 12.5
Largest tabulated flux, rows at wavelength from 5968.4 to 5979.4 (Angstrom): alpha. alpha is 13.5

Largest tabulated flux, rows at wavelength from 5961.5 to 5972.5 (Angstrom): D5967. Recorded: 12.8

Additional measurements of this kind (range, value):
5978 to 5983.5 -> 13.2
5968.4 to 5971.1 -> 12.6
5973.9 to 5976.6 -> 13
